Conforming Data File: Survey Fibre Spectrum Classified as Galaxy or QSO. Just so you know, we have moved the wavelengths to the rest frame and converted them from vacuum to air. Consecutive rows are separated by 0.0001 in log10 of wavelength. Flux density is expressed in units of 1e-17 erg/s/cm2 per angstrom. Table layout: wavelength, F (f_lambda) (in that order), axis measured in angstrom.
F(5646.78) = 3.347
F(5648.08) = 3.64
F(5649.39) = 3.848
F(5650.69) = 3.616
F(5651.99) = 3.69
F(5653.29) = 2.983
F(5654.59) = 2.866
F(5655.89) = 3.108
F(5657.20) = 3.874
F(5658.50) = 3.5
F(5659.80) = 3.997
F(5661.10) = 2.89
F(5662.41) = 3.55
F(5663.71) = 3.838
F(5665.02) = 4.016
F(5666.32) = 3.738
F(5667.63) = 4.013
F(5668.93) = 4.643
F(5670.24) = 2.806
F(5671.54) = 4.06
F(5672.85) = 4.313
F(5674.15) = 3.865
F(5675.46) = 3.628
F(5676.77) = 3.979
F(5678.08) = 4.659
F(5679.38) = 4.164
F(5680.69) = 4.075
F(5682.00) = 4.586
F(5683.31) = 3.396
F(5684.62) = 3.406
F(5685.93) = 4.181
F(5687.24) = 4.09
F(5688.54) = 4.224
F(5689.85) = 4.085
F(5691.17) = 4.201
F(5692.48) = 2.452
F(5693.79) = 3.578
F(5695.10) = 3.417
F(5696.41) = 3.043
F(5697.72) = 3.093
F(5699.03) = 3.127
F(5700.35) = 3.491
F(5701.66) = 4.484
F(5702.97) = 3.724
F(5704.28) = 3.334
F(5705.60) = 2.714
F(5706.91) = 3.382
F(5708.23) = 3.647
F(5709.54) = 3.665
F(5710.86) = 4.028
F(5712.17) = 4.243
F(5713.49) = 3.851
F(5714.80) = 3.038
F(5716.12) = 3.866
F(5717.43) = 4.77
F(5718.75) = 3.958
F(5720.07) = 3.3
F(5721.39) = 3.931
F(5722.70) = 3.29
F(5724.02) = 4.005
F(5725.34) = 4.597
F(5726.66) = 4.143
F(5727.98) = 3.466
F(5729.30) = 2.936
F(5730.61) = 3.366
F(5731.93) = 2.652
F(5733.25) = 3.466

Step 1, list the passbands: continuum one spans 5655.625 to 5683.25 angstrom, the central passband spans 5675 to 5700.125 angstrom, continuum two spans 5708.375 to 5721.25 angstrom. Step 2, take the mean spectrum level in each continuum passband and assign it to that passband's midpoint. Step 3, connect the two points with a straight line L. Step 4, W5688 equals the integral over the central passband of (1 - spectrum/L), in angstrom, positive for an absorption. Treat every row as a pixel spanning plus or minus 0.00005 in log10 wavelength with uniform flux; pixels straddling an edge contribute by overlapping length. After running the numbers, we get 0.7 angstrom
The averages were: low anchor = 3.87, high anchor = 3.85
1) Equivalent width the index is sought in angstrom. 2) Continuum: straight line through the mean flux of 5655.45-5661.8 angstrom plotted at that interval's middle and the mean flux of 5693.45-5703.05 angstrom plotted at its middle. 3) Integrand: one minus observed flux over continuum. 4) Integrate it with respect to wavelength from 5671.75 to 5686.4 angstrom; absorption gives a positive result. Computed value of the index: -2.3 angstrom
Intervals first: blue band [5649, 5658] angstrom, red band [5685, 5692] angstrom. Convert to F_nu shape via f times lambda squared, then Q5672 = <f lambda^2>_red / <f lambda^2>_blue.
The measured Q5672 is 1.2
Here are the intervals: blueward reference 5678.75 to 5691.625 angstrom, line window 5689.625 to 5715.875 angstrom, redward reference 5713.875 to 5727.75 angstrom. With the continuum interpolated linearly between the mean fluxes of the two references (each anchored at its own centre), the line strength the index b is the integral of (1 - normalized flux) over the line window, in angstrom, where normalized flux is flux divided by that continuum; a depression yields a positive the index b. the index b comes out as 2.9 angstrom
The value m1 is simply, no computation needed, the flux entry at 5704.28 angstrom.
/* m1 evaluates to 3.334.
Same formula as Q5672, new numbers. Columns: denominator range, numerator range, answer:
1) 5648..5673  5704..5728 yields 1.06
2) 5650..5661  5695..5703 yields 1.03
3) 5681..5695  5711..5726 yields 1.04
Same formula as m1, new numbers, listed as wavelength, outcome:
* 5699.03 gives 3.127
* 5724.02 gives 4.005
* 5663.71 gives 3.838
